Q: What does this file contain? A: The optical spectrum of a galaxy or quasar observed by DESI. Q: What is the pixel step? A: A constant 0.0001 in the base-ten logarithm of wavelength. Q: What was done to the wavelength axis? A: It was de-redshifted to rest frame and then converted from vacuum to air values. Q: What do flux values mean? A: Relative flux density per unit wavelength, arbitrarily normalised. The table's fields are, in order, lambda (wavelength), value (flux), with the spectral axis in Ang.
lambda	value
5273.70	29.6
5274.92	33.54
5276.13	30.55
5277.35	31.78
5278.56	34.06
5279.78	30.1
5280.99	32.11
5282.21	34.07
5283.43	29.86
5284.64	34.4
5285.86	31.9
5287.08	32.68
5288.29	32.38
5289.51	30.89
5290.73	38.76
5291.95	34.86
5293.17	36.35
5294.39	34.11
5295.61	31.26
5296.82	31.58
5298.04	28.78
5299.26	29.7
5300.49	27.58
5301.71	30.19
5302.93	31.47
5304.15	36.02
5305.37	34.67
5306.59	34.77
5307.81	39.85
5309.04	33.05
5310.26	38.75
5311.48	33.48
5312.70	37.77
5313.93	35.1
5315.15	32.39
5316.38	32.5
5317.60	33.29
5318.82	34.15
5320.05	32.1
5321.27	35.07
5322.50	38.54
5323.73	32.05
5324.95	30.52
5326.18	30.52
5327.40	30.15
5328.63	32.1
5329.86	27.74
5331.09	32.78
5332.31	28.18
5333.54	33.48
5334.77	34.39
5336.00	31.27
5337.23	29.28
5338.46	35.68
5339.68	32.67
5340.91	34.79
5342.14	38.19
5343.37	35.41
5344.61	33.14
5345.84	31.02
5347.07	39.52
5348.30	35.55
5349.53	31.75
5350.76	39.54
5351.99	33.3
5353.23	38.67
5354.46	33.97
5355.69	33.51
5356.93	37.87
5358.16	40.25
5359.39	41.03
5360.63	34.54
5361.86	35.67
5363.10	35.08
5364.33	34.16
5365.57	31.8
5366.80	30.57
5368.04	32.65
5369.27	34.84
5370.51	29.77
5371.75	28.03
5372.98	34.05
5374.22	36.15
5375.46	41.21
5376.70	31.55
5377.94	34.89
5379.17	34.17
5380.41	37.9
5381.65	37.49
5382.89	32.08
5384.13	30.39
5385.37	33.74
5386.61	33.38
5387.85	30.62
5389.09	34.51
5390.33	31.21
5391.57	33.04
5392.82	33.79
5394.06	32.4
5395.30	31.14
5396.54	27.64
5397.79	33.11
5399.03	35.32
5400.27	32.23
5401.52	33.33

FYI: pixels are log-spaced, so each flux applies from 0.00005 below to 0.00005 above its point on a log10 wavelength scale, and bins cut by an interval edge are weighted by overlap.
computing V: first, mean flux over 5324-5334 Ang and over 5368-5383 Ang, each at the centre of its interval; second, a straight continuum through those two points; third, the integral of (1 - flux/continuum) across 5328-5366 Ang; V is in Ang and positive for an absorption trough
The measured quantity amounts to -2.7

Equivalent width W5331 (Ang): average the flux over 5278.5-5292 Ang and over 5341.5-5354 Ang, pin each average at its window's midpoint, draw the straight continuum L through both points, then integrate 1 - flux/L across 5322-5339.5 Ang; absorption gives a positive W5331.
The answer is 1.5 Ang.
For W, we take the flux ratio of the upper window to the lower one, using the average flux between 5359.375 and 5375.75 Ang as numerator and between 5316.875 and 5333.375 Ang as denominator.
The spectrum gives 1.05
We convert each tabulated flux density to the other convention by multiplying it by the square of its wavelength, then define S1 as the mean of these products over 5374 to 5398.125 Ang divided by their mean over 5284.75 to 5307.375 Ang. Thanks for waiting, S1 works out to 1.06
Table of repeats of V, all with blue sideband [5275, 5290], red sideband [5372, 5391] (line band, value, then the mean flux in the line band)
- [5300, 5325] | -1.0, 34.1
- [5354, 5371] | -0.5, 34.7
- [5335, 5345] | -0.2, 33.8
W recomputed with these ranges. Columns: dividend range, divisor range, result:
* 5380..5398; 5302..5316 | 0.93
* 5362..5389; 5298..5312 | 1.01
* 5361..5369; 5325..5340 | 1.06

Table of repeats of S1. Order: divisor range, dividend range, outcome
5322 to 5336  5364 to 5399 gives 1.06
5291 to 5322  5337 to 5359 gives 1.07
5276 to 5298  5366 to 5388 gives 1.06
